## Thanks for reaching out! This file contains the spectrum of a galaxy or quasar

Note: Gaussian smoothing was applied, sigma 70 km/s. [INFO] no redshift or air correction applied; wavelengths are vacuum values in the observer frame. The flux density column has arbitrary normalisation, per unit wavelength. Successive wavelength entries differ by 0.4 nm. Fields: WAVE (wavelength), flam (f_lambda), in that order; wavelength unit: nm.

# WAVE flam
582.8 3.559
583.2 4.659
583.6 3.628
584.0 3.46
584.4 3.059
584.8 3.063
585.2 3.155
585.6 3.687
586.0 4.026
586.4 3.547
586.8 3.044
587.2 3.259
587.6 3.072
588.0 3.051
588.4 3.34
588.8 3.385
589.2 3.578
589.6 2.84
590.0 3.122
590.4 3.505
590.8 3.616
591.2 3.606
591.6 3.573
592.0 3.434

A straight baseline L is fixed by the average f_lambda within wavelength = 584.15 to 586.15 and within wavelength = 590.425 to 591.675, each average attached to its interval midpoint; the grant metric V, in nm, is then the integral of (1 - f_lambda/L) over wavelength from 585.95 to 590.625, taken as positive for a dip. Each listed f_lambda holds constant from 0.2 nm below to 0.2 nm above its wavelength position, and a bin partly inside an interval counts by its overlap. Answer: 0.26 nm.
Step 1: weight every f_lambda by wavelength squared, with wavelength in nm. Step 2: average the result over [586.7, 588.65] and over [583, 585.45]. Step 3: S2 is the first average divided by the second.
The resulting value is 0.91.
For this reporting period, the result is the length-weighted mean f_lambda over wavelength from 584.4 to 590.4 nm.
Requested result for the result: 3.3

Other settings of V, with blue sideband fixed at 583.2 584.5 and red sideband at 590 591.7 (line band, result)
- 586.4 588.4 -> 0.22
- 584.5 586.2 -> 0.06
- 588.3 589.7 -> 0.09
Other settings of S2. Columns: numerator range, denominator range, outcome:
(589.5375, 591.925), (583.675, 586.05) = 1.03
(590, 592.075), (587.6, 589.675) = 1.09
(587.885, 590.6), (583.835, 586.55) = 0.97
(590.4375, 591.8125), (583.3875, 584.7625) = 1.09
